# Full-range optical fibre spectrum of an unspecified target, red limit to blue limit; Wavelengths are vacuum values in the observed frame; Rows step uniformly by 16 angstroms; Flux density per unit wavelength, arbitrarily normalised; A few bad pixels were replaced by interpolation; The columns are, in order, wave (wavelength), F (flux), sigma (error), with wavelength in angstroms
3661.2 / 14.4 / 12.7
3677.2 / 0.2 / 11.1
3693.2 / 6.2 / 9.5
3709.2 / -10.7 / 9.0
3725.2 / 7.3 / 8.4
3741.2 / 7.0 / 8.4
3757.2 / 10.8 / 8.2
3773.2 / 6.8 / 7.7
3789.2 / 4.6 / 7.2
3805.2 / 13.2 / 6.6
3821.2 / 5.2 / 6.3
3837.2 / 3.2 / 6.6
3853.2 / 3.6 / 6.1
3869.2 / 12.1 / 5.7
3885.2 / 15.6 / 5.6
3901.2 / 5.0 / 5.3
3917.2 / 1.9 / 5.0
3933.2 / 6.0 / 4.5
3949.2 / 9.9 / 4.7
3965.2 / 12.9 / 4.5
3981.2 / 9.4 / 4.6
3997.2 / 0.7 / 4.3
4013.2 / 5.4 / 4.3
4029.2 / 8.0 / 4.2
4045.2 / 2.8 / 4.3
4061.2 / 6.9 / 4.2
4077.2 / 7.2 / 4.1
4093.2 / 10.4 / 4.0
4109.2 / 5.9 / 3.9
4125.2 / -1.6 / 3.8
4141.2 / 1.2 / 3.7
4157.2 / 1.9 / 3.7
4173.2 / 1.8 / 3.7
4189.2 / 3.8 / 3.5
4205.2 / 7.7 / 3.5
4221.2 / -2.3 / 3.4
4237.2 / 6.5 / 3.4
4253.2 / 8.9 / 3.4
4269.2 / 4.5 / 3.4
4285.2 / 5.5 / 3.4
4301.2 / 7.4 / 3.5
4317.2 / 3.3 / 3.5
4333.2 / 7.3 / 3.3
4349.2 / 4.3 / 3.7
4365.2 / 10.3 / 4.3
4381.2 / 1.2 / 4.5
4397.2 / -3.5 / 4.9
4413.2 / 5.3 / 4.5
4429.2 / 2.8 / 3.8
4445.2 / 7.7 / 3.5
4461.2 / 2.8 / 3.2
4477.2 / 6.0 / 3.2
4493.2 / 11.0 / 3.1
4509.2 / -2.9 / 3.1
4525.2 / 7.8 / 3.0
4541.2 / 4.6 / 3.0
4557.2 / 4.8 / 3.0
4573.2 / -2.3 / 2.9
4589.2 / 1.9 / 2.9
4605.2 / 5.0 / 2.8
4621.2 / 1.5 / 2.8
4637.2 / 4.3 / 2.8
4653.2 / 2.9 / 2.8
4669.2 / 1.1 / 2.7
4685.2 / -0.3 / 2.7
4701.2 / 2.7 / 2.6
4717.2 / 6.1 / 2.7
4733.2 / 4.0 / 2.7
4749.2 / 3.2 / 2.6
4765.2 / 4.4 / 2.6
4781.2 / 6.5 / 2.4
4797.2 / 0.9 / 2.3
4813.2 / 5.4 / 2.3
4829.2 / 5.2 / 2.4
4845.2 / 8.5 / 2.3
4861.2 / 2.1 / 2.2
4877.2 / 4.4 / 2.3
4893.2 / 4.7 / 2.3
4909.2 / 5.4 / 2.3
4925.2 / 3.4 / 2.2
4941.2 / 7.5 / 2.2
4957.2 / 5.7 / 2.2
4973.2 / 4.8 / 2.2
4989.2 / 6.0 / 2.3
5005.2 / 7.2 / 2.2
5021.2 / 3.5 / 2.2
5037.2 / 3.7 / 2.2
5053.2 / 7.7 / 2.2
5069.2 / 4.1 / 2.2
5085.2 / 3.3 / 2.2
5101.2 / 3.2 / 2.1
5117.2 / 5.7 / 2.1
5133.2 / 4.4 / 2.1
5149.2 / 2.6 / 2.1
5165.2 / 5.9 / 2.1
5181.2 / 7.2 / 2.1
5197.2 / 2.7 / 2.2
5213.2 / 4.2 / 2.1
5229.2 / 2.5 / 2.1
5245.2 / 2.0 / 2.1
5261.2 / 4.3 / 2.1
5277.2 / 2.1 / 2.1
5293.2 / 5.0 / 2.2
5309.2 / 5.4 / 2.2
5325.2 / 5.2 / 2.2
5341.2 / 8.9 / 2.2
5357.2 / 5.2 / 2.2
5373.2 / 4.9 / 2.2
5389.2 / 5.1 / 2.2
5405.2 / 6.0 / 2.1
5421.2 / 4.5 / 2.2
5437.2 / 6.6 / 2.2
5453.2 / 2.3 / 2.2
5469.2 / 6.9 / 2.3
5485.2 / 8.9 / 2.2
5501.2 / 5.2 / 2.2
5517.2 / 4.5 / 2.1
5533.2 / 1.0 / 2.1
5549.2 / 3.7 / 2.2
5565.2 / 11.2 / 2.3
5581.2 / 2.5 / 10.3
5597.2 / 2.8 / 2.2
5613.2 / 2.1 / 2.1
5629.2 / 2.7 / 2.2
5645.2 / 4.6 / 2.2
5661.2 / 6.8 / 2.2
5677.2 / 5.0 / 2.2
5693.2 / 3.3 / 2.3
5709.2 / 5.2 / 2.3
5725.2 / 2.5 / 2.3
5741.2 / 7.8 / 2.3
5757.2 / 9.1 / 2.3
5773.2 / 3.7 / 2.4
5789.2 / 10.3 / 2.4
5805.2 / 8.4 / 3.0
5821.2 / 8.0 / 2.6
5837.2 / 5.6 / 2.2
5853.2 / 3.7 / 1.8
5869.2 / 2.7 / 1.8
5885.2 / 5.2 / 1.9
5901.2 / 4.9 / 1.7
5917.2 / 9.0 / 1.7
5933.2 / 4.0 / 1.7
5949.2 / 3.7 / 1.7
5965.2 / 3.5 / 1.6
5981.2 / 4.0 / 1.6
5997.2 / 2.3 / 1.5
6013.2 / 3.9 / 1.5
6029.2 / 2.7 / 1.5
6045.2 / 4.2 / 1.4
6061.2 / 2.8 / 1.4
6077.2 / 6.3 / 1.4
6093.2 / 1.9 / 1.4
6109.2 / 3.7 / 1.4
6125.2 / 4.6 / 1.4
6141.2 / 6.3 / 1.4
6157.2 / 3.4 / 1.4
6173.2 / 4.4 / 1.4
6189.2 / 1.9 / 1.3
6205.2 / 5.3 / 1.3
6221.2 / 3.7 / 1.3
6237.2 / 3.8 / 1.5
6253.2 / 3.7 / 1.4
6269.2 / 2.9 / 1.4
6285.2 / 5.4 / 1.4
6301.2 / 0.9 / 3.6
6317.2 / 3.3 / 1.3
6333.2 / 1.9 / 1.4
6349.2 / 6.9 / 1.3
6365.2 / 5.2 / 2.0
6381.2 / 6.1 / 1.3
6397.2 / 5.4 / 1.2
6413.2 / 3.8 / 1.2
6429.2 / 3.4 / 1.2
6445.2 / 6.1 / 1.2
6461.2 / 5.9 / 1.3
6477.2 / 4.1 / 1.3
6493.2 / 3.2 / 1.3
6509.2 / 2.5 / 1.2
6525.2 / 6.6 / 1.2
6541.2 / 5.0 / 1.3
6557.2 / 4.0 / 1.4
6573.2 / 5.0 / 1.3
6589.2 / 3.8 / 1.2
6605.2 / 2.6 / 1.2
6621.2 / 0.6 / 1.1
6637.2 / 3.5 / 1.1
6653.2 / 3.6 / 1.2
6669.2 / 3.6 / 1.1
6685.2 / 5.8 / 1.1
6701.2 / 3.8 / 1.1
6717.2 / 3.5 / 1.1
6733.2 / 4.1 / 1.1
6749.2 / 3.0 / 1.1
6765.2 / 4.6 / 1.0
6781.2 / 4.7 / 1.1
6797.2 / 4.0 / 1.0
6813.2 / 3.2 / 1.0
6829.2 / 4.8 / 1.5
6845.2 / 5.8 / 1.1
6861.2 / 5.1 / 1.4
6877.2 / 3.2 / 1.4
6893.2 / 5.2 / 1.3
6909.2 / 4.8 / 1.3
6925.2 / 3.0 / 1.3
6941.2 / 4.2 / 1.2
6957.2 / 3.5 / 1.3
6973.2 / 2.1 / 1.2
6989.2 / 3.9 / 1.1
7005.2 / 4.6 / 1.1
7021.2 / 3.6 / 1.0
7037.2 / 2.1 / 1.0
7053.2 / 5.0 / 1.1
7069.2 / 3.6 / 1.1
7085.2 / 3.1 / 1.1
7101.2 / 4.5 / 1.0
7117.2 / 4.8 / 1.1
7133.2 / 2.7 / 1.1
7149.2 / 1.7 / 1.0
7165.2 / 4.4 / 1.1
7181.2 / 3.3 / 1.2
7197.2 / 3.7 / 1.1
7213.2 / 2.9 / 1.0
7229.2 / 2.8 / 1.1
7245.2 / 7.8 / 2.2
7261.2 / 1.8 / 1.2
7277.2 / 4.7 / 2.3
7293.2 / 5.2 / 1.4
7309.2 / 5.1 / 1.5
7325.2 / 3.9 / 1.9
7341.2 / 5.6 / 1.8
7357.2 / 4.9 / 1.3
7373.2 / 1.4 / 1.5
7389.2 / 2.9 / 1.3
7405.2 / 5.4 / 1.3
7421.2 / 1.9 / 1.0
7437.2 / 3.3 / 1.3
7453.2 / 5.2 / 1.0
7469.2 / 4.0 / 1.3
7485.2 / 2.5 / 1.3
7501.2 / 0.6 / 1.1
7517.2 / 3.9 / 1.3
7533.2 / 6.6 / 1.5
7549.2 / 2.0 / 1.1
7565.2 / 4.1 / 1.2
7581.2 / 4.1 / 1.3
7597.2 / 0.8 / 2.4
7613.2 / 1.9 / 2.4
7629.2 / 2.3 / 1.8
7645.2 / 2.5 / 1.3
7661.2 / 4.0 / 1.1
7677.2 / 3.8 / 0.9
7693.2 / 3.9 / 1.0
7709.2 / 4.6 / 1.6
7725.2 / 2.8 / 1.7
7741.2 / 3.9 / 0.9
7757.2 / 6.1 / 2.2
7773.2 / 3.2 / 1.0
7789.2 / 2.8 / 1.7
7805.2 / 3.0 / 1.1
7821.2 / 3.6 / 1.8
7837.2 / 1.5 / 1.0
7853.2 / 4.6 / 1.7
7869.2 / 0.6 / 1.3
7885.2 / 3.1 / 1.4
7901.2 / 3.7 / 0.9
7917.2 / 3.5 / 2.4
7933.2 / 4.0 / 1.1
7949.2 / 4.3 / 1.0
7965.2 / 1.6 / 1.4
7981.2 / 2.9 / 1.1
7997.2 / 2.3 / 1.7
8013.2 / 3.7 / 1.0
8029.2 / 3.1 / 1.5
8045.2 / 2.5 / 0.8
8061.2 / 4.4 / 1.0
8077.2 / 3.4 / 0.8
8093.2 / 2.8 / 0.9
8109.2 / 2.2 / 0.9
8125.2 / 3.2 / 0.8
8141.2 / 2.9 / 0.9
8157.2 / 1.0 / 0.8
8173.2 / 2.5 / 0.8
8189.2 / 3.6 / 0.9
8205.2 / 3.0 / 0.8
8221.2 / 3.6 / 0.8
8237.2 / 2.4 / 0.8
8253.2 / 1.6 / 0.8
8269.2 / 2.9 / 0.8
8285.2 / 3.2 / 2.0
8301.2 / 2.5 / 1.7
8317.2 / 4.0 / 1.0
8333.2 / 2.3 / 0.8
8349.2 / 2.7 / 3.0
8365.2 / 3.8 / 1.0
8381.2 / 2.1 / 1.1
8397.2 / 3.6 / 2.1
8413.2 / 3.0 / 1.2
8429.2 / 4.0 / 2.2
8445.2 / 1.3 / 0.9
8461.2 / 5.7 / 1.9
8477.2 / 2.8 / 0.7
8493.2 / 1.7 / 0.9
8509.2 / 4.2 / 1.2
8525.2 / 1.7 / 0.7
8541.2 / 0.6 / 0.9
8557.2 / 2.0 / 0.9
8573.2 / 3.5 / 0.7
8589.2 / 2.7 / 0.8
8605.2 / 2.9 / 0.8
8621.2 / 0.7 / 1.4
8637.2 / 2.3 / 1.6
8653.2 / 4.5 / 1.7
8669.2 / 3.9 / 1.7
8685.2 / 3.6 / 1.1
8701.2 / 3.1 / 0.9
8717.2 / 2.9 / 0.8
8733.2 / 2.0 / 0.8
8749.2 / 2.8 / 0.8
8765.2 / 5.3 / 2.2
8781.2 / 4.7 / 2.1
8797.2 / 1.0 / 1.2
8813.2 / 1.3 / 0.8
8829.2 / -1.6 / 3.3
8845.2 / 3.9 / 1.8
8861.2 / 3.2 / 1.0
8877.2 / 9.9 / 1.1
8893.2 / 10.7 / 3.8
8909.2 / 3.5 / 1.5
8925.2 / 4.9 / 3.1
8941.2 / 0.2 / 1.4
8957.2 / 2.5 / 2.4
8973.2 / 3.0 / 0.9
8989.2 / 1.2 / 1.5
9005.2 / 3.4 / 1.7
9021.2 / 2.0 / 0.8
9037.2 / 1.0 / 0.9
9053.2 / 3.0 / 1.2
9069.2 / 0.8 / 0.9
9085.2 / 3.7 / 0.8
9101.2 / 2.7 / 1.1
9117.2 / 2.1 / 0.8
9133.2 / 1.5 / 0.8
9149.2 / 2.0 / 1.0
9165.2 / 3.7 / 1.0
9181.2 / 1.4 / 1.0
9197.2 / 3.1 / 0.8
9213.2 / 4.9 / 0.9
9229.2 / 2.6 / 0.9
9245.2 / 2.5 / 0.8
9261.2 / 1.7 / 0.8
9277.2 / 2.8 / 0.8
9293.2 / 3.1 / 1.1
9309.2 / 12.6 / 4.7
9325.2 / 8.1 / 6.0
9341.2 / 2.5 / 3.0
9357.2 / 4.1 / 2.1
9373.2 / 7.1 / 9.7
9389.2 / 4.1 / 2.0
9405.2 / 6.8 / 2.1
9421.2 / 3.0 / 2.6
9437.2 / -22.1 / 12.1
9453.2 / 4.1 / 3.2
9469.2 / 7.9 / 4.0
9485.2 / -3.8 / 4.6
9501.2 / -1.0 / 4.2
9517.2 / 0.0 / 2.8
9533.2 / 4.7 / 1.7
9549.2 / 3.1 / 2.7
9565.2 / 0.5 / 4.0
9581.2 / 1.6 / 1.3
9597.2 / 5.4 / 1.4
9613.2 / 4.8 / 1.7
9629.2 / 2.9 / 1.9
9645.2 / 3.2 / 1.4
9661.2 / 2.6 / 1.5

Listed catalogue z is 1.38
